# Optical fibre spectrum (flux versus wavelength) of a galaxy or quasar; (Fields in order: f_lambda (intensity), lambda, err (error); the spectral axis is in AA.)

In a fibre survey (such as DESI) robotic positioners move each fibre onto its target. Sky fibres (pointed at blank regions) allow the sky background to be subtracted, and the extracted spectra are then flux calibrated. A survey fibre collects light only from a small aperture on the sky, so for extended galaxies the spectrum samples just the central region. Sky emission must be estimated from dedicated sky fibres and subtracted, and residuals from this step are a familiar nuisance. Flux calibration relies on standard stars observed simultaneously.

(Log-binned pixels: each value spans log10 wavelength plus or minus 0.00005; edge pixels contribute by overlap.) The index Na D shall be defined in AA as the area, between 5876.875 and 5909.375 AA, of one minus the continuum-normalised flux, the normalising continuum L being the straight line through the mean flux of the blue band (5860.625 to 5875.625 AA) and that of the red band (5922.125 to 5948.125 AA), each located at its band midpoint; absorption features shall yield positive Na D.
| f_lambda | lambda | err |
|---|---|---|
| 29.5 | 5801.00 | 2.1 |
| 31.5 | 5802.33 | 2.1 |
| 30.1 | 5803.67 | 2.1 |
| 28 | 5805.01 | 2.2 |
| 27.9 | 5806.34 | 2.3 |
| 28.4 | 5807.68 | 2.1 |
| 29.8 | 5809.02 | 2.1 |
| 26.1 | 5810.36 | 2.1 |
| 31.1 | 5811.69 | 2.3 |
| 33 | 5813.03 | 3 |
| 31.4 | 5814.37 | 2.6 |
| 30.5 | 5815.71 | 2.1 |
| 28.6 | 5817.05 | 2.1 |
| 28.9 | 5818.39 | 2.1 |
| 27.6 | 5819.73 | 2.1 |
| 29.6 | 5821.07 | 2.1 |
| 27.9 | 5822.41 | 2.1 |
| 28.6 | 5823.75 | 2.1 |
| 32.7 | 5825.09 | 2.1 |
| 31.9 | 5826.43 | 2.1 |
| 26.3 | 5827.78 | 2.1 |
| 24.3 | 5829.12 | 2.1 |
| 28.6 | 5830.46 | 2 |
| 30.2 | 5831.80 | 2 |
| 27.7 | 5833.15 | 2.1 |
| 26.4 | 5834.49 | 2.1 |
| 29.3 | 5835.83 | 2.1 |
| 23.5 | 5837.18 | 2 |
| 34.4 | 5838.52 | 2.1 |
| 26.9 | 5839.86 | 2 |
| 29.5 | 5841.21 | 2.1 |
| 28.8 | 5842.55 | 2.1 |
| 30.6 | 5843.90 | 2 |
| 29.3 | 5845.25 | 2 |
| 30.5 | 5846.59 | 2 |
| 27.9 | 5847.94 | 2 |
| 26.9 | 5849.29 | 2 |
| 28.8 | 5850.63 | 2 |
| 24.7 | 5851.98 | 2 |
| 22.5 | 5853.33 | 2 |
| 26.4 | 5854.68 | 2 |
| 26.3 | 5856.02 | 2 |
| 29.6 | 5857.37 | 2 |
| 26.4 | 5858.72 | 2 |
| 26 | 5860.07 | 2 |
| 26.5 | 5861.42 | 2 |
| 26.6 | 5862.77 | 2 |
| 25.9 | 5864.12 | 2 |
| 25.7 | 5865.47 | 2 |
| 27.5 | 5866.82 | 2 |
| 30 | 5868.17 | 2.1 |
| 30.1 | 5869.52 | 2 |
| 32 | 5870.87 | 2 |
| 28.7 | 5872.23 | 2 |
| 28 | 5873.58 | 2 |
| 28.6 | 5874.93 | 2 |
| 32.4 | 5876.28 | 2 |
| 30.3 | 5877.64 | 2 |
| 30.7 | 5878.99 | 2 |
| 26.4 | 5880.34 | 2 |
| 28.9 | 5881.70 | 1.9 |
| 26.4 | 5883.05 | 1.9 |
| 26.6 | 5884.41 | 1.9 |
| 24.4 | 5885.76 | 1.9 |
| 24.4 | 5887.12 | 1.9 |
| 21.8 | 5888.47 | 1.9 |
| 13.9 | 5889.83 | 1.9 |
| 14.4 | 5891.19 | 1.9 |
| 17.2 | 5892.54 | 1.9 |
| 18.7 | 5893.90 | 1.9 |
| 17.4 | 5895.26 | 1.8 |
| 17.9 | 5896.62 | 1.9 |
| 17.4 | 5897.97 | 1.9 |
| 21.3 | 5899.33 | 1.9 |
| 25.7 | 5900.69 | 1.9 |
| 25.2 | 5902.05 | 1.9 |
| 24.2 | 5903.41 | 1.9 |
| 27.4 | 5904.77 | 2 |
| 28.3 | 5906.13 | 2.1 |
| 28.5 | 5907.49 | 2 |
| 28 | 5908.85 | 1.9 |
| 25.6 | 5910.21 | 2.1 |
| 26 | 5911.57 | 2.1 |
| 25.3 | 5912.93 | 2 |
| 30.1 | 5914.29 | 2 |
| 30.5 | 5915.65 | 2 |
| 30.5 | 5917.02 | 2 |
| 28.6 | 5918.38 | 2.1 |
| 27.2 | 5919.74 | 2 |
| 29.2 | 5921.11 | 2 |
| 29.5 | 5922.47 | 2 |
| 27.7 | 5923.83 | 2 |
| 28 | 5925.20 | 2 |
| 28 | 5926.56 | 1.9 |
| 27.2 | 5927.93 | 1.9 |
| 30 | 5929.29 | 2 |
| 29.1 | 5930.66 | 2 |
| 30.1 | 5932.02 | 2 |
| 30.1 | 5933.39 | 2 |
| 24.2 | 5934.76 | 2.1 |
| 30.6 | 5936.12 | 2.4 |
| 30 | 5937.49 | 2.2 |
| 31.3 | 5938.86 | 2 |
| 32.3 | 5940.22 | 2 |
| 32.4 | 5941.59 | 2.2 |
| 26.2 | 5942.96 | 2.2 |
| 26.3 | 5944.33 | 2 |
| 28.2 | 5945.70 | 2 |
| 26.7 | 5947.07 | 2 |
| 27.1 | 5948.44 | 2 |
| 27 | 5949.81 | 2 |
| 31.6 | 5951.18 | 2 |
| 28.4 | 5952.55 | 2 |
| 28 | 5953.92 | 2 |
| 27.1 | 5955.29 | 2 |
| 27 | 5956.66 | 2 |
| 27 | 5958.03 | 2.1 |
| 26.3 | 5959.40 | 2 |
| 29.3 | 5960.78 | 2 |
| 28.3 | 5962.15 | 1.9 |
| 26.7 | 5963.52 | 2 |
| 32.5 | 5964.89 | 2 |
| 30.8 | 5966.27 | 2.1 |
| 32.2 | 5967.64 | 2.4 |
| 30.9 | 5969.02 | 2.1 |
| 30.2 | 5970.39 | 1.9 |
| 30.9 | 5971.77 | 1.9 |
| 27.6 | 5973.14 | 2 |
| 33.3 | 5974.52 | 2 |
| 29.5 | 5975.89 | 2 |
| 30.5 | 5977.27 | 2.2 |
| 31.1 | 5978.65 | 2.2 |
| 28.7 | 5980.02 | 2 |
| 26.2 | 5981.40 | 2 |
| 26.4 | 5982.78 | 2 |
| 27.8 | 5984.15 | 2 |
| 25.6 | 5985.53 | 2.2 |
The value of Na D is 5.53 AA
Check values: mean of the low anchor 28.1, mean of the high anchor 28.8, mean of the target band 23.6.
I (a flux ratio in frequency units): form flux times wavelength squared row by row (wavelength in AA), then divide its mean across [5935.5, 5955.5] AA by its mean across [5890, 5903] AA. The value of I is 1.5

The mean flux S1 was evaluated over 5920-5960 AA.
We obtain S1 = 28.5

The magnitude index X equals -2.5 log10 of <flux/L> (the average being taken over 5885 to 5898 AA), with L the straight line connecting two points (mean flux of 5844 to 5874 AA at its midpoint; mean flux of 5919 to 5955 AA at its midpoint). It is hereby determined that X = 0.43 mag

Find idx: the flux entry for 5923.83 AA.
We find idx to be 27.7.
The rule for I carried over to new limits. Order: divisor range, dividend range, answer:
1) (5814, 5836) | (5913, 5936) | 1.03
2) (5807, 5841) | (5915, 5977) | 1.05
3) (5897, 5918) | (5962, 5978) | 1.18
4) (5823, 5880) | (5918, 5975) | 1.06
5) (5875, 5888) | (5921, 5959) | 1.05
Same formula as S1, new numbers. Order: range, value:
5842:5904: 25.6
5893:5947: 27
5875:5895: 24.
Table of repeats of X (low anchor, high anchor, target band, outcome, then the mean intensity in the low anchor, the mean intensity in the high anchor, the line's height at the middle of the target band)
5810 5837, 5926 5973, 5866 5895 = 0.131 mag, 29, 28.9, 28.9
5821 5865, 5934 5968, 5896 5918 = 0.102 mag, 27.9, 28.7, 28.4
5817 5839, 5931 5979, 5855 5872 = 0.039 mag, 28.6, 29.2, 28.7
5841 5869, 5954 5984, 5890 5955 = 0.073 mag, 27.4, 29.1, 28.4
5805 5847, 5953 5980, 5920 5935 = 0.029 mag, 29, 29.4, 29.3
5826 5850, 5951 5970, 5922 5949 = 0.004 mag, 28.5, 29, 28.9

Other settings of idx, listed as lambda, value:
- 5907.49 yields 28.5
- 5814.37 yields 31.4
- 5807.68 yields 28.4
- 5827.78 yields 26.3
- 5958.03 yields 27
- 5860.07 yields 26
